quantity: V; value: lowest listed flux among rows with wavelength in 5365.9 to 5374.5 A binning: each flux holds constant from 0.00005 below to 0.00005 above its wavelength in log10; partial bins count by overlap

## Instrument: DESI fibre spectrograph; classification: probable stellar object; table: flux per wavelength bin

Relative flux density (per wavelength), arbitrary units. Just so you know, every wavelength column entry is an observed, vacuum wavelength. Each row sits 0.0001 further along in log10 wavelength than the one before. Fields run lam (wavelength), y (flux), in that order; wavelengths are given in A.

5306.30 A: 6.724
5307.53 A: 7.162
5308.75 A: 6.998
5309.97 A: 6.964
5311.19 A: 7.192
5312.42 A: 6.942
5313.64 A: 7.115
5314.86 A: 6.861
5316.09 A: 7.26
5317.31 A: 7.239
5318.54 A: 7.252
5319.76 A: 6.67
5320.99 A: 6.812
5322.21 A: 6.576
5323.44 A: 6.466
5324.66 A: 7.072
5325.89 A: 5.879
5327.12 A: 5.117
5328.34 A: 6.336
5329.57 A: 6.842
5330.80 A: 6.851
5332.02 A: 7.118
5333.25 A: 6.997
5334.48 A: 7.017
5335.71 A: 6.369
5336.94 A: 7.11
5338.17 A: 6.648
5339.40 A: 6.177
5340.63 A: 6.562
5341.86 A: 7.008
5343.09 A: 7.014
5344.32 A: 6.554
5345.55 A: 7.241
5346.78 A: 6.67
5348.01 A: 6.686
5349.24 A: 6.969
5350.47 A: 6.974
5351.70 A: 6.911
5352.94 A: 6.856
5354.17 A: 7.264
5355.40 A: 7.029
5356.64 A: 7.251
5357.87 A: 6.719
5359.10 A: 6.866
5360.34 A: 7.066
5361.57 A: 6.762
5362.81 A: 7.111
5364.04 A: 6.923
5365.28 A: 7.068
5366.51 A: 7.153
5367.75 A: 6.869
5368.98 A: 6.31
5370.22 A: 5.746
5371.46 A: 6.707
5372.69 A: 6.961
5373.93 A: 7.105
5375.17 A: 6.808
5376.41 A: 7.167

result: 5.746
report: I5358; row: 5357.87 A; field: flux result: 6.719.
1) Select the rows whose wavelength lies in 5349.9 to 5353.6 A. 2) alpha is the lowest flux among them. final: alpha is 6.856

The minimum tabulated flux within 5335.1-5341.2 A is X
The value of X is 6.177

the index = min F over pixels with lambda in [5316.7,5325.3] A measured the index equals 6.466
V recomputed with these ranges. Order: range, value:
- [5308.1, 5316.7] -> 6.861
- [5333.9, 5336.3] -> 6.369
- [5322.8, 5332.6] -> 5.117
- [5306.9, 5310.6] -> 6.964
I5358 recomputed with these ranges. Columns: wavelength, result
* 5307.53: 7.162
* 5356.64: 7.251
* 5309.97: 6.964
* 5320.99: 6.812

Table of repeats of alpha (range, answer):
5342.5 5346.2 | 6.554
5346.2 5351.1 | 6.67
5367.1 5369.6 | 6.31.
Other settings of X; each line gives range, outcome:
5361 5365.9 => 6.762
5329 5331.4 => 6.842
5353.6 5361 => 6.719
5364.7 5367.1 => 7.068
